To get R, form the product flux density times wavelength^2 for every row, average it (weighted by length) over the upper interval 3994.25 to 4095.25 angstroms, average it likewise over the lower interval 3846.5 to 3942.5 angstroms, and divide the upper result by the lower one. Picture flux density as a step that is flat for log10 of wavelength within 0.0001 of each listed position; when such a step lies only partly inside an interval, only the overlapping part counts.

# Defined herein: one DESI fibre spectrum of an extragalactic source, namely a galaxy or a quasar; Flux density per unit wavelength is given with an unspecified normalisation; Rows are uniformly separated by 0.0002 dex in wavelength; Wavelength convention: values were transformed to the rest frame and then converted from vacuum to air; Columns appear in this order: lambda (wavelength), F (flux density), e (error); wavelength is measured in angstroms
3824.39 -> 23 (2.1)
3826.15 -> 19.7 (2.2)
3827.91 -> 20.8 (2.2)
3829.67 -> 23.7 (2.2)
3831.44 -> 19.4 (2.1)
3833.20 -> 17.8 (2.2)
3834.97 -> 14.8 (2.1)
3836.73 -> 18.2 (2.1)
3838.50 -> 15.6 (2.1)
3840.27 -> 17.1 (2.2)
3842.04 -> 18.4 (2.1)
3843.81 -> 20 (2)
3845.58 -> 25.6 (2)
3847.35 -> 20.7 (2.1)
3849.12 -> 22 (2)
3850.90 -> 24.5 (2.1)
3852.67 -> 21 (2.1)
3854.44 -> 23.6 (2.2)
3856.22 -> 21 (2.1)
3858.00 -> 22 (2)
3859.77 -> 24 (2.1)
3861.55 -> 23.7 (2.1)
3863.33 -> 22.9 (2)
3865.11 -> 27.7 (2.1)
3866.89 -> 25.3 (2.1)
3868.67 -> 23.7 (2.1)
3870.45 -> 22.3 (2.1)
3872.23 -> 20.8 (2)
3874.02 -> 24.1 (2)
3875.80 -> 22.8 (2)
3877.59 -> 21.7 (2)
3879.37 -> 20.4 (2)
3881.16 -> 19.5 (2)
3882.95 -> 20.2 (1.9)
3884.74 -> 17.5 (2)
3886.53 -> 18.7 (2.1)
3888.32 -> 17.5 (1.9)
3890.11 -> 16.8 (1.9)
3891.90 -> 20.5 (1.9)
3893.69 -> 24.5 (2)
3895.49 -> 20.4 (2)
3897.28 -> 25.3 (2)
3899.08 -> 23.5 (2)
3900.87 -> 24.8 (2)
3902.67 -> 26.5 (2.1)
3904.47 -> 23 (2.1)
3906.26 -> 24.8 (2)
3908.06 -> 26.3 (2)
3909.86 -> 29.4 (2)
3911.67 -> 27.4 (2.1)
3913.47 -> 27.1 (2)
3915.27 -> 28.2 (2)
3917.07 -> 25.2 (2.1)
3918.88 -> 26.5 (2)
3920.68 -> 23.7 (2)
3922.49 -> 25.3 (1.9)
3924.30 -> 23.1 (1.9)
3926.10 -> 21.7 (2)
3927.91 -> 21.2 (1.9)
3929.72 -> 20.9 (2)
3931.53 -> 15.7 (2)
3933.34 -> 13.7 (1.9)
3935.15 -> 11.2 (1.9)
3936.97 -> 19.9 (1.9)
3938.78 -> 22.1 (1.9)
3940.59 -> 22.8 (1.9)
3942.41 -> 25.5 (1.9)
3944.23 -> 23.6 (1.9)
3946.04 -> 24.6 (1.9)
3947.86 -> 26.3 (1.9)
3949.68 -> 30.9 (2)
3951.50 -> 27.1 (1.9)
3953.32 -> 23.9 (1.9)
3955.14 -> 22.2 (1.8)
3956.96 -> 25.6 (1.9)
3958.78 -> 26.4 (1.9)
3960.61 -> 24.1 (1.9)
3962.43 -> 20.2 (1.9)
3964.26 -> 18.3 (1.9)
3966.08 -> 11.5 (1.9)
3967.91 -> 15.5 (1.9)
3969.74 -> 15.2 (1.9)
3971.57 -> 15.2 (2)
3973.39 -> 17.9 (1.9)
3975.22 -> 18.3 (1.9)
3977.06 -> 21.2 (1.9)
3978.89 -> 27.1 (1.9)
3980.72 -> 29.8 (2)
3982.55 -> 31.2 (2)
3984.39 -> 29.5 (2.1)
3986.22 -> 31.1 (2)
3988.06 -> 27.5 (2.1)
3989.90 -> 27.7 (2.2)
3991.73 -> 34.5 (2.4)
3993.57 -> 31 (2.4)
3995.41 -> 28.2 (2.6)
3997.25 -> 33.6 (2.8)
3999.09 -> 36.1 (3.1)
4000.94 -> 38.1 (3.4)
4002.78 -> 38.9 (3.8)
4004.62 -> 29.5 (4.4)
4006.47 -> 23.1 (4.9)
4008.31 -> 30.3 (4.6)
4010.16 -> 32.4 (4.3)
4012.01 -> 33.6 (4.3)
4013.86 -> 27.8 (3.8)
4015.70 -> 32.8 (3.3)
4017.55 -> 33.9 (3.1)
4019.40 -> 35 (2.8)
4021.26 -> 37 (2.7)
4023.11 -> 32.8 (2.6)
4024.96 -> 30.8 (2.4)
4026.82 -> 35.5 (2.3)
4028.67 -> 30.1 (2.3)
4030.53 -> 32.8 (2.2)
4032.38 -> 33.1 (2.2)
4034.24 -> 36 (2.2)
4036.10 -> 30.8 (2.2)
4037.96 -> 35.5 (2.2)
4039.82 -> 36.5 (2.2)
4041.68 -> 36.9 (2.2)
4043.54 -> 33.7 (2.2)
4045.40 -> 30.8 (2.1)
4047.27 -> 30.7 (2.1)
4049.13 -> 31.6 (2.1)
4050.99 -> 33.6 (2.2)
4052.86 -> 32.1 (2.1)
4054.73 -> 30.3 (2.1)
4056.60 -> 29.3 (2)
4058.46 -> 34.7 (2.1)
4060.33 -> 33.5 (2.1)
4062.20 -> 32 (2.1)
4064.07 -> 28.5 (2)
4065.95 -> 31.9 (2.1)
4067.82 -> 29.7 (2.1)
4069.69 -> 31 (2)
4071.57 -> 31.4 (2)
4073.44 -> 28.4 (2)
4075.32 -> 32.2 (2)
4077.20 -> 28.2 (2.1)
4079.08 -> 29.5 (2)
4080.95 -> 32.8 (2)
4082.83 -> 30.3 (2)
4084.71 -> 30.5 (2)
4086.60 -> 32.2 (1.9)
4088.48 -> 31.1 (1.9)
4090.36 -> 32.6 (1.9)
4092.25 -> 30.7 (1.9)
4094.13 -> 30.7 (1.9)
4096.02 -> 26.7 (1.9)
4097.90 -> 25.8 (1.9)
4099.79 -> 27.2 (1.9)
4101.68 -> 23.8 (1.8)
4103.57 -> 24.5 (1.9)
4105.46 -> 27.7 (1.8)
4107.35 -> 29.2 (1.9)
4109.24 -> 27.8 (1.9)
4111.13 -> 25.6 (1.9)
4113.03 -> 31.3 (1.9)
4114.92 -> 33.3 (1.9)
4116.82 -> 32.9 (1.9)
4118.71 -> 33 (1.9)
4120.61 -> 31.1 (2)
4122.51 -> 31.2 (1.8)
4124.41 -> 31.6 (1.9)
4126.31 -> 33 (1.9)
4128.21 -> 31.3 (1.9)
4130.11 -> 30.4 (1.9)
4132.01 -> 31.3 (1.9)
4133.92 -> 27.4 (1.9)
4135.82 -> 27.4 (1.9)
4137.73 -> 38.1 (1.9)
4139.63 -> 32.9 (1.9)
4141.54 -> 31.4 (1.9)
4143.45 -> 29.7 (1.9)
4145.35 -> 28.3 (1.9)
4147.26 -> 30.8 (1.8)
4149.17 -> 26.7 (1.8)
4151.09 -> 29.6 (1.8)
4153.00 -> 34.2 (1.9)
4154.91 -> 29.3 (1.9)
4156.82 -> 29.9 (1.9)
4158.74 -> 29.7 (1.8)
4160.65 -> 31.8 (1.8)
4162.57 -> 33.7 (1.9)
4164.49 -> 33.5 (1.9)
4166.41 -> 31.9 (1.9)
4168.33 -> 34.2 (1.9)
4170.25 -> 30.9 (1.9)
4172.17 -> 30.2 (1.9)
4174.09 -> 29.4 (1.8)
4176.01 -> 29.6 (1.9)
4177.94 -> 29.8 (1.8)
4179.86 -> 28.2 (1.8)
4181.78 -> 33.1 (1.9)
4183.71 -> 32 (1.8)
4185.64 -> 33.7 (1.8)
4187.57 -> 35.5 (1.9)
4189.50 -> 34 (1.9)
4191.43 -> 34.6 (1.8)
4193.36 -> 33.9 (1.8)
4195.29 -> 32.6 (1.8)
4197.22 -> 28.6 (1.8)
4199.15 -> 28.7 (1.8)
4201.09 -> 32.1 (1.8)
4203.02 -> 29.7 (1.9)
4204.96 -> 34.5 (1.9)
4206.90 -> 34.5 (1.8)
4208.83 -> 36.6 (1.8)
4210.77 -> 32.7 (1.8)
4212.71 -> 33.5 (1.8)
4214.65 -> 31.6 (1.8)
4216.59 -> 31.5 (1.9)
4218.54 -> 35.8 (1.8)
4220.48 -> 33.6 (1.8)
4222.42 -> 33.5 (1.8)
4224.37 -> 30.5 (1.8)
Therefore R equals 1.54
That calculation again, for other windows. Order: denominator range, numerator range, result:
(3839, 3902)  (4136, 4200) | 1.67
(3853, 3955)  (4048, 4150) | 1.46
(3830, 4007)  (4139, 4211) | 1.53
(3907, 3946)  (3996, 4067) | 1.51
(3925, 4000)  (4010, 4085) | 1.42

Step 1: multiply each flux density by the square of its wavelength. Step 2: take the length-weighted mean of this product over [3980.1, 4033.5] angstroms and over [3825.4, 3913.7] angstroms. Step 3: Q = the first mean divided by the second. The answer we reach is 1.56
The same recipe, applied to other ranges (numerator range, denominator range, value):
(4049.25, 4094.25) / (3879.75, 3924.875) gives 1.45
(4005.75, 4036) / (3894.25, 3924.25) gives 1.35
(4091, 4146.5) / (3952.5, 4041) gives 1.11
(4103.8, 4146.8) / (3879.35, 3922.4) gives 1.47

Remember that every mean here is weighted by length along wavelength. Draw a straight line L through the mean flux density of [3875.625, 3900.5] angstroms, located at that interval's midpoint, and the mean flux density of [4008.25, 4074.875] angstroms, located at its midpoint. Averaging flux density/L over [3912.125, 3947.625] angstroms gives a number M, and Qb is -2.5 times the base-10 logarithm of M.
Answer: 0.07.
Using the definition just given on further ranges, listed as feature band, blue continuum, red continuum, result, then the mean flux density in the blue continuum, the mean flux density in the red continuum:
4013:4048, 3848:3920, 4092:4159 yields -0.219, 23.2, 29.9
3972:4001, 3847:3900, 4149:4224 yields -0.112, 22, 32.1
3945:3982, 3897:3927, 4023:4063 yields 0.265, 25.4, 32.9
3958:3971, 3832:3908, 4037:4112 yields 0.353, 21.6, 30.5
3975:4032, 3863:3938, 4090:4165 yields -0.200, 22.4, 30.1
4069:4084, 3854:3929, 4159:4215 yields -0.059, 23.2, 32.2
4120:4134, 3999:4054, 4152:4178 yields 0.024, 33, 31.3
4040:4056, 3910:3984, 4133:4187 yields -0.222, 22.5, 31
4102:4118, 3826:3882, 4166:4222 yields 0.028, 21.4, 32.3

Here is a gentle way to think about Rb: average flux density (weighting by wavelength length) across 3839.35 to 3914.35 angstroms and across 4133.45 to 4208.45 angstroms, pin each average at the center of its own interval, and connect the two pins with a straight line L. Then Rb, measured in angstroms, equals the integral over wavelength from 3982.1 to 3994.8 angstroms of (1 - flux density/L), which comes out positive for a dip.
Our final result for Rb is -2.10 angstroms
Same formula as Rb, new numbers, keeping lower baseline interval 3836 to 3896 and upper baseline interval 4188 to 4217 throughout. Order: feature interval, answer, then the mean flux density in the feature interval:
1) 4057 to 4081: -2.37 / 31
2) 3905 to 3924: -2.70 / 26.2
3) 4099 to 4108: 0.91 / 26.4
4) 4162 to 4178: 0.04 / 31.5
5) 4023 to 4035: -2.75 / 33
